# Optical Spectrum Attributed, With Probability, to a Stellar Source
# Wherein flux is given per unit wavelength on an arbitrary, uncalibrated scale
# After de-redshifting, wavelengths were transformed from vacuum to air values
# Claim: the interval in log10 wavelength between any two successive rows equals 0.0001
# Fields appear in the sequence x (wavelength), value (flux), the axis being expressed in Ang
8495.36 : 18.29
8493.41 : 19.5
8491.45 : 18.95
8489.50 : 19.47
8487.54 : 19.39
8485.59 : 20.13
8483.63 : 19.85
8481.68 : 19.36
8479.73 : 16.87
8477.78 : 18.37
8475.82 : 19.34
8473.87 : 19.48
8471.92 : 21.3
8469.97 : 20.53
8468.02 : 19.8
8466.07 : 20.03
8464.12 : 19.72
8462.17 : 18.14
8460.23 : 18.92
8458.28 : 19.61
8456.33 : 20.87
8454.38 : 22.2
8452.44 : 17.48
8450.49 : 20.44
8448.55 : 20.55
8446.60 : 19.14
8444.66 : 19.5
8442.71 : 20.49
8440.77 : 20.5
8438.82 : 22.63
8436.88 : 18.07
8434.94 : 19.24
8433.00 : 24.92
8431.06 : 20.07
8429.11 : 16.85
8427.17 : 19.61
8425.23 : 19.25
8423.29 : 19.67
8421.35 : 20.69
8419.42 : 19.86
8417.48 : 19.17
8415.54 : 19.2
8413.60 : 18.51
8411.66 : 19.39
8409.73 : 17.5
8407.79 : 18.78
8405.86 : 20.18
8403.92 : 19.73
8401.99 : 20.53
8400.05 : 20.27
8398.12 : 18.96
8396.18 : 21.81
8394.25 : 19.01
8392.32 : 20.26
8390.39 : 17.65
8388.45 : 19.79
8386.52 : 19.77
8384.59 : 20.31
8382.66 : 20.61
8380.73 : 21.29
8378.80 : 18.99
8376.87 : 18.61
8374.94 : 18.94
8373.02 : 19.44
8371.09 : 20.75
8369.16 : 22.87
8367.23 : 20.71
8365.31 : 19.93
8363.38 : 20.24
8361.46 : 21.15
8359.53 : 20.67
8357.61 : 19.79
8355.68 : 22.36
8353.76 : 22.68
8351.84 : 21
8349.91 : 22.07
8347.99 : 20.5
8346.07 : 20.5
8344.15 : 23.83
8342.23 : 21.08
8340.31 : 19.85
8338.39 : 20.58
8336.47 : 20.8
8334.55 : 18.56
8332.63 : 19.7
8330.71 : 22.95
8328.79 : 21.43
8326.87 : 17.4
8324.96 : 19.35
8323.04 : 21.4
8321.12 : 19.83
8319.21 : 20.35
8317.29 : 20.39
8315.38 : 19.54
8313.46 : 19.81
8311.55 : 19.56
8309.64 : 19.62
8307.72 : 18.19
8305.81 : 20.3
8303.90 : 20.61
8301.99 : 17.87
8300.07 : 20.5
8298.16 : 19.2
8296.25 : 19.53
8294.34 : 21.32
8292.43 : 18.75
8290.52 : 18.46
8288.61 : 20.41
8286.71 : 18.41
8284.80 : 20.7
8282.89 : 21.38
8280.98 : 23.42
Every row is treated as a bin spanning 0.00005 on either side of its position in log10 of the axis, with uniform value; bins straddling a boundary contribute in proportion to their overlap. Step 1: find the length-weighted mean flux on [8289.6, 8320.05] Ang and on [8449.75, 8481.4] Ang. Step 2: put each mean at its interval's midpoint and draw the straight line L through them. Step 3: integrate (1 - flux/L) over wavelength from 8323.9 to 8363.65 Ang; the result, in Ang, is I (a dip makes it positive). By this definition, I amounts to -2.4 Ang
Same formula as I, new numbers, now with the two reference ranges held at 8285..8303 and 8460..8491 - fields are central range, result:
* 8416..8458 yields -1.32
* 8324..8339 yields -0.50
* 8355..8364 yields -0.64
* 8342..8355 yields -1.52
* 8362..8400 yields -1.14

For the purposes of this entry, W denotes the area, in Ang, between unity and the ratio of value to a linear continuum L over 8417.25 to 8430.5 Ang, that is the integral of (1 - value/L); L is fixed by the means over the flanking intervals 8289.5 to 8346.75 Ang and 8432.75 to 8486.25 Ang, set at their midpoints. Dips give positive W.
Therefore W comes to 0.37 Ang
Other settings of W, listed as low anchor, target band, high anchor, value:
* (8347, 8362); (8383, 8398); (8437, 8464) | 0.72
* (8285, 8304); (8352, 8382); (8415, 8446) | -1.24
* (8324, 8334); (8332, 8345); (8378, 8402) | -0.36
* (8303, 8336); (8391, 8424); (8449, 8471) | 0.45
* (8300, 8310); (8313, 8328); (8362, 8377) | -0.12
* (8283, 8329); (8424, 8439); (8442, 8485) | -0.22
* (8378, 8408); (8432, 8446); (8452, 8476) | -0.59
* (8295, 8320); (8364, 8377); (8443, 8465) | -0.39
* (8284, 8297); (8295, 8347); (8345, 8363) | 0.71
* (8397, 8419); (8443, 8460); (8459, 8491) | -0.50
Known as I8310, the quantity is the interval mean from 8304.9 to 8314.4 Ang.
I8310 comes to 19.5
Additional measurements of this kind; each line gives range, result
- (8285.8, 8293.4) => 19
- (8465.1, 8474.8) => 20.2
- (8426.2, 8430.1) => 18.2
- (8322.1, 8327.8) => 19.4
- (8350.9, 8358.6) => 21.5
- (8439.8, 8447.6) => 19.9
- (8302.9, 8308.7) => 19.7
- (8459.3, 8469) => 19.3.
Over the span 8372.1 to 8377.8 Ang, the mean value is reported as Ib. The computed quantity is 19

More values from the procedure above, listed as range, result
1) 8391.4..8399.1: 20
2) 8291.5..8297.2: 19.9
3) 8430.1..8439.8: 21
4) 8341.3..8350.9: 21.6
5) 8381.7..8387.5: 20.2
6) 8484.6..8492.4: 19.5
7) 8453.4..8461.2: 20.4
